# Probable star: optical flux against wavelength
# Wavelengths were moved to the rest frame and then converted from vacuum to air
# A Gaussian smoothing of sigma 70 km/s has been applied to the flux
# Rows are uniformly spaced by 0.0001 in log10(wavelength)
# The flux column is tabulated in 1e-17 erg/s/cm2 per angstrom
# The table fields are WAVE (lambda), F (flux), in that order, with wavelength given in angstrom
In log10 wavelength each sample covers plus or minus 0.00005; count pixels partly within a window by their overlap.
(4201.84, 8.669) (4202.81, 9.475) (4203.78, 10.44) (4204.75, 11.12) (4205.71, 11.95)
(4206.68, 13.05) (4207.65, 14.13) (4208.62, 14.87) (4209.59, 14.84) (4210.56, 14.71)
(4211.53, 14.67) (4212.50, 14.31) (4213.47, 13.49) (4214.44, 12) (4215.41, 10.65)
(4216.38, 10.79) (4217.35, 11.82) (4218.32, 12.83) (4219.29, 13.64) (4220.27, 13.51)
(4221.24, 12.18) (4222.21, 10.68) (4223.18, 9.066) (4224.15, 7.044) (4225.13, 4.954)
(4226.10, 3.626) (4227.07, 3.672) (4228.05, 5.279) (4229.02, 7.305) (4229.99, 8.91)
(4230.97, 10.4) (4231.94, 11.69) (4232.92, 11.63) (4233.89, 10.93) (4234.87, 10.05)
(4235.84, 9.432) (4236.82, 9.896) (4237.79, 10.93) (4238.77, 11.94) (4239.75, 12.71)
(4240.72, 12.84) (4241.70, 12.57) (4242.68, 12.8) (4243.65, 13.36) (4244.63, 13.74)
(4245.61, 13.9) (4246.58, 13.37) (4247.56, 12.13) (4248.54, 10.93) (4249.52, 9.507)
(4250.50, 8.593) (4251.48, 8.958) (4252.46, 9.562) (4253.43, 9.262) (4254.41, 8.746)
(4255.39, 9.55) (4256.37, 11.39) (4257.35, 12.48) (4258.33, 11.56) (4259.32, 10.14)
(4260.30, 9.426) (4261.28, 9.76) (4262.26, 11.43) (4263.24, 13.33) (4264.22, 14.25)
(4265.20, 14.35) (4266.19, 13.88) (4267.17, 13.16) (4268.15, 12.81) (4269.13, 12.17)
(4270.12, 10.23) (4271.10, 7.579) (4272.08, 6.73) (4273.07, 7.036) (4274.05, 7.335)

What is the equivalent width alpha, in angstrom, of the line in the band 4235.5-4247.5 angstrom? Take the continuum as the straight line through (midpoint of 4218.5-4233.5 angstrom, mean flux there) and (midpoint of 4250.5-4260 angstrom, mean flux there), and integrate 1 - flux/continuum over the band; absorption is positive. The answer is -3.4 angstrom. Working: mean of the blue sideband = 9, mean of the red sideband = 10.1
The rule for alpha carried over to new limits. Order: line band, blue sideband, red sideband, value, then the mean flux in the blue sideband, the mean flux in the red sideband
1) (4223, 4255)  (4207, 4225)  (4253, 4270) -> 5.2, 12.4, 11.6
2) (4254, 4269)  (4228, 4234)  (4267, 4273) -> -2.7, 9.67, 10.1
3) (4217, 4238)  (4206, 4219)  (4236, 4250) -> 5.3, 13.2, 12.1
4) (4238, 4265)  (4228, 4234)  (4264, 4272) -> -1.4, 9.67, 12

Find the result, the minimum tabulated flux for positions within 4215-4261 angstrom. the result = 3.626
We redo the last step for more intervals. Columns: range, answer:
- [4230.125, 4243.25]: 9.432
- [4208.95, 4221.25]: 10.65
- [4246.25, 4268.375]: 8.593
